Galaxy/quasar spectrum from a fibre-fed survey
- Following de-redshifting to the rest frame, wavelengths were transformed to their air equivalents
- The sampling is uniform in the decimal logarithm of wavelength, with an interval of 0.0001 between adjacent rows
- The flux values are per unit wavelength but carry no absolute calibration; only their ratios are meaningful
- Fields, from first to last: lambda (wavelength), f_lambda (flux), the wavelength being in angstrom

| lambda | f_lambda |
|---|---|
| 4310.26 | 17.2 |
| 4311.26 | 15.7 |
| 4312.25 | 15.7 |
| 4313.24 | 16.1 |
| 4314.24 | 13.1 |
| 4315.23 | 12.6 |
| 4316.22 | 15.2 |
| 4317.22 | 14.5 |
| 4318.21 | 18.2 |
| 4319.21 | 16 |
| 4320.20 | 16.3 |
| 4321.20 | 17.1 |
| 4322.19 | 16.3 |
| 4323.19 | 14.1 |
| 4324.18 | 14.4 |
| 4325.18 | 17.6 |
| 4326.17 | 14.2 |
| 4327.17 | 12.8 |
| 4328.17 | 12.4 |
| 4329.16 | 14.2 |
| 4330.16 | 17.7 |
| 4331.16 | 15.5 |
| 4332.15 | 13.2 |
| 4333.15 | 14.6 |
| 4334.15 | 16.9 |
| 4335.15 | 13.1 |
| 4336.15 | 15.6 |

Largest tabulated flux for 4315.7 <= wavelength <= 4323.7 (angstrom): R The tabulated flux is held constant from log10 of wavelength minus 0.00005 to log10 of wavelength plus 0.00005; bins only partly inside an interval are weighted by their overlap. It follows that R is 18.2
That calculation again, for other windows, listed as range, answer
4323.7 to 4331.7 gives 17.7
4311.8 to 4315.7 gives 16.1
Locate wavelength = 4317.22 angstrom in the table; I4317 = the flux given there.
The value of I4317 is 14.5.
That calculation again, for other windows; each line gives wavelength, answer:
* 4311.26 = 15.7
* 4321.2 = 17.1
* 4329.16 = 14.2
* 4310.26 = 17.2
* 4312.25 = 15.7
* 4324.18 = 14.4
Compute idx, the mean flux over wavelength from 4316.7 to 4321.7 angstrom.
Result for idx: 16.4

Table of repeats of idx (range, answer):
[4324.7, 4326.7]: 15.9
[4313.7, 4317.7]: 13.8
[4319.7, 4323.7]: 16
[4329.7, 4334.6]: 15.6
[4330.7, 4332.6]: 14.4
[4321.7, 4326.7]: 15.3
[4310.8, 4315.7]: 14.7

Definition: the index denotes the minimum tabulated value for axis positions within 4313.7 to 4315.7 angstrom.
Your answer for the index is 12.6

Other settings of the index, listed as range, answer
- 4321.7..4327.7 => 12.8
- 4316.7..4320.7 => 14.5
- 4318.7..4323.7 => 14.1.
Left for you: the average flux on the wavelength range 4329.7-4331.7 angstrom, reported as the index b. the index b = 16.5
